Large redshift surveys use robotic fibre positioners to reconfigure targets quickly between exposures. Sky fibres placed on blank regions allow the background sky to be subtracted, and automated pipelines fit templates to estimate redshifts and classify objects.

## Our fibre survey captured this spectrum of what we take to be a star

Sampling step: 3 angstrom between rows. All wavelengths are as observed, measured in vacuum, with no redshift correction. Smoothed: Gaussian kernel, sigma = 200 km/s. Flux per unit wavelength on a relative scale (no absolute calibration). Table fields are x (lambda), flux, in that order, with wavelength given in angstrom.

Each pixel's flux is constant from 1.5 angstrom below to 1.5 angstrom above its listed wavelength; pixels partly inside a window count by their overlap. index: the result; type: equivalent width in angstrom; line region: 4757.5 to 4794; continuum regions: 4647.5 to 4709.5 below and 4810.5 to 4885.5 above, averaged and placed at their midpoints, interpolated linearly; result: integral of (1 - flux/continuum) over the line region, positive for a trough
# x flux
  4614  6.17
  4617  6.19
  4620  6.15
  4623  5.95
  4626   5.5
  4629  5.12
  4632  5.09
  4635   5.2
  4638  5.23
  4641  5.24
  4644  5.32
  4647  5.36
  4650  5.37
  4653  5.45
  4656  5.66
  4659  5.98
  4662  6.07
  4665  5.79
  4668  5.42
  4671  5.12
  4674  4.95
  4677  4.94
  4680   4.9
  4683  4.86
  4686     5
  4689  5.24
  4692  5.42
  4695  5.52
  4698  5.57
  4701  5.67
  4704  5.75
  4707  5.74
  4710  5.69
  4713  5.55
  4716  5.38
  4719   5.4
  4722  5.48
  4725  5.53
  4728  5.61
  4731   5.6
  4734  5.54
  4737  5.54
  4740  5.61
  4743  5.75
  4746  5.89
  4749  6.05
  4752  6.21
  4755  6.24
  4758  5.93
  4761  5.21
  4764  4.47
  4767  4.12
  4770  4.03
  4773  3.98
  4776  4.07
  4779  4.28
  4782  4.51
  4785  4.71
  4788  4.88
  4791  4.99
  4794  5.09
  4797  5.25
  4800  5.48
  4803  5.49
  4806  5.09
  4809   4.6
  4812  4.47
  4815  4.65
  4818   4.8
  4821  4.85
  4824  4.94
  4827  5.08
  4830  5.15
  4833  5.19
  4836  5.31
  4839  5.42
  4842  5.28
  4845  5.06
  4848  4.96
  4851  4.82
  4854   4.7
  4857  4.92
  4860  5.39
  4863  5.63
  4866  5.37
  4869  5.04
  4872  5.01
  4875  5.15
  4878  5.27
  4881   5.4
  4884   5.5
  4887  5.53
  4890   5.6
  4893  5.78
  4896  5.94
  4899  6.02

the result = 4.6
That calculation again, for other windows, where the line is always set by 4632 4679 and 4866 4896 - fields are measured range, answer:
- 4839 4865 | 1.32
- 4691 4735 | -1.42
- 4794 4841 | 2.94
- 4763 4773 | 2.29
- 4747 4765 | -1.11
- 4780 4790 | 1.30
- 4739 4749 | -0.76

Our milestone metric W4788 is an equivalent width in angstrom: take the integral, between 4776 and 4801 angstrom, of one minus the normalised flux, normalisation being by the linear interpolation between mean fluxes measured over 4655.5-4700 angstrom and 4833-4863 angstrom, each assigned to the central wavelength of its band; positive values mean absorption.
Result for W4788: 1.8 angstrom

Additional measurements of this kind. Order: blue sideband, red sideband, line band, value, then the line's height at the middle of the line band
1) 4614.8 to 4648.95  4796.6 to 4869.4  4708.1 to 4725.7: -0.6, 5.32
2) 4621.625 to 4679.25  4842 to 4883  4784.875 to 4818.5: 1.6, 5.22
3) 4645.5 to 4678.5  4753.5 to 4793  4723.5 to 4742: -2.1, 5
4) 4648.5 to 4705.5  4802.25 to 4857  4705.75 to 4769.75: -3.4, 5.24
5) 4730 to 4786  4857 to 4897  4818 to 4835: 0.9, 5.29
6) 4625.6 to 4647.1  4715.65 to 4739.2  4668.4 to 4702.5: 1.2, 5.39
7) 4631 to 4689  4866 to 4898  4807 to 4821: 1.9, 5.39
